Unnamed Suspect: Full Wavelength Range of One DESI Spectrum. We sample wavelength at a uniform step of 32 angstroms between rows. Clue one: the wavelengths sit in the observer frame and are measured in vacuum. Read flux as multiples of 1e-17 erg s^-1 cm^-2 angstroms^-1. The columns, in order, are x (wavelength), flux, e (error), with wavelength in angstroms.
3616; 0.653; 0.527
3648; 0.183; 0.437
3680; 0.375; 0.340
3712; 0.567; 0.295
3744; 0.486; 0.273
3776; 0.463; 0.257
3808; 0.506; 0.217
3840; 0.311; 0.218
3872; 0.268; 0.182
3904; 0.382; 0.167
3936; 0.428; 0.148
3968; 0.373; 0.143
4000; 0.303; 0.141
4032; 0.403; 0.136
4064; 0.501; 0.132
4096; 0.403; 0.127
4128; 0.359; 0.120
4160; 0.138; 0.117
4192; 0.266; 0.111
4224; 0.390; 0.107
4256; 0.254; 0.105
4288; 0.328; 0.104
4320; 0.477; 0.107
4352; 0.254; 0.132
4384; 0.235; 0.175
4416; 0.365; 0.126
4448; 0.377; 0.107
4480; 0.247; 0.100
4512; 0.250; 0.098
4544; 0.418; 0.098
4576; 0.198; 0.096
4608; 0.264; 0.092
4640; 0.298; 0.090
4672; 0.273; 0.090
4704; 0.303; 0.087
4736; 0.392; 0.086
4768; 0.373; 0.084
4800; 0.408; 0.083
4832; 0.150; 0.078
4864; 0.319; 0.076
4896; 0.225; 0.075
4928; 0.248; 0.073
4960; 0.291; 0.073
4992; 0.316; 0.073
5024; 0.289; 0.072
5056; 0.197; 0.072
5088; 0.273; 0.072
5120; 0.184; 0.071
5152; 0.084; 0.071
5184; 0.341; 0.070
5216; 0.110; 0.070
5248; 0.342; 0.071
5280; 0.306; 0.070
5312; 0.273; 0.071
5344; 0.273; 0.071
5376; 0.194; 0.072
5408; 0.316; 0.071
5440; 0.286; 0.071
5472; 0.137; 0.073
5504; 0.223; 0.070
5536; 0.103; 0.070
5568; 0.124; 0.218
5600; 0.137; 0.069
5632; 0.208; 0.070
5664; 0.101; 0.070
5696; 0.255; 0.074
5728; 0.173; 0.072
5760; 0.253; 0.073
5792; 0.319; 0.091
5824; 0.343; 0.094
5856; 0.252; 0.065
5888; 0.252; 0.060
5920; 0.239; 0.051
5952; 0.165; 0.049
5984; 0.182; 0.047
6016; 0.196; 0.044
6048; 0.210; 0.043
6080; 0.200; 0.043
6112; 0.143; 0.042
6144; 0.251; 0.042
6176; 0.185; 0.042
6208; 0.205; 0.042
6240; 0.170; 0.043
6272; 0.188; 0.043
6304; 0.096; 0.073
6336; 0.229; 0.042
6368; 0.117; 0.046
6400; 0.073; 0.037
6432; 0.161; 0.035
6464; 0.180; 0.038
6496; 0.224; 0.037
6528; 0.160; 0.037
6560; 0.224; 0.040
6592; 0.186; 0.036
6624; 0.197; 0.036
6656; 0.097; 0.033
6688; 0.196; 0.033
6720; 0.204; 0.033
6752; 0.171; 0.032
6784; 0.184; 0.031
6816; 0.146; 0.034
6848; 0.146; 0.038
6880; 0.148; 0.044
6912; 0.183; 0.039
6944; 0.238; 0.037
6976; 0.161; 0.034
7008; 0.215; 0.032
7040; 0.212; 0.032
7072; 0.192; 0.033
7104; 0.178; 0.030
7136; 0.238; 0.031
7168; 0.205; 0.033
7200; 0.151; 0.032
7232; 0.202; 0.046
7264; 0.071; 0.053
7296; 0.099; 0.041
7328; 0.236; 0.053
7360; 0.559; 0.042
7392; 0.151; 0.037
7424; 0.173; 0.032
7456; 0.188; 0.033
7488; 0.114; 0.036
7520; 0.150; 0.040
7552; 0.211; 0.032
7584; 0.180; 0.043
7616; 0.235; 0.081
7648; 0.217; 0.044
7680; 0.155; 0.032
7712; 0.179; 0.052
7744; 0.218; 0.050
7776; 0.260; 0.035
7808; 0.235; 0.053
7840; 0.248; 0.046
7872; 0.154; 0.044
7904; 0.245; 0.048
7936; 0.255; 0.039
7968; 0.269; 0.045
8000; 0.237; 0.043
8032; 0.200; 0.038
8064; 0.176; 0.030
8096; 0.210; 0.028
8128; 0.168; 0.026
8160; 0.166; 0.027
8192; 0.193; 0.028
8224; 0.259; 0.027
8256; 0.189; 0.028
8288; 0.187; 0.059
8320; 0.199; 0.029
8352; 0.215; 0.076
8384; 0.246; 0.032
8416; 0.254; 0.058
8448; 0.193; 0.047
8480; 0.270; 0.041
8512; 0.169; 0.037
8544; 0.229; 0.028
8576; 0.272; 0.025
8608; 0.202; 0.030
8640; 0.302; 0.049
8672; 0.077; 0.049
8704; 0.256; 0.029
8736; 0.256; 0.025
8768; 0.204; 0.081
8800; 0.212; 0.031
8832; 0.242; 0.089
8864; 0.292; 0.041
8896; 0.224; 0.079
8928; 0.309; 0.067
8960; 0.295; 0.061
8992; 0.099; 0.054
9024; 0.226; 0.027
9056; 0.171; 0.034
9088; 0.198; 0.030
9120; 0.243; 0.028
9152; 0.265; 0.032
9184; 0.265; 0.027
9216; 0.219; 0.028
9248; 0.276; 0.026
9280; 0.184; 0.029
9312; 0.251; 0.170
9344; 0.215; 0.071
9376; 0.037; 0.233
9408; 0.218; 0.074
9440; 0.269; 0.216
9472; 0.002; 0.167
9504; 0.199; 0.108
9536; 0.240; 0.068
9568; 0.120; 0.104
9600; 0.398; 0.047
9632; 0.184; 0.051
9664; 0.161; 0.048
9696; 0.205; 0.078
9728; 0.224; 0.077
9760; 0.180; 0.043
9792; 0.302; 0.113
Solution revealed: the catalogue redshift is 0.977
